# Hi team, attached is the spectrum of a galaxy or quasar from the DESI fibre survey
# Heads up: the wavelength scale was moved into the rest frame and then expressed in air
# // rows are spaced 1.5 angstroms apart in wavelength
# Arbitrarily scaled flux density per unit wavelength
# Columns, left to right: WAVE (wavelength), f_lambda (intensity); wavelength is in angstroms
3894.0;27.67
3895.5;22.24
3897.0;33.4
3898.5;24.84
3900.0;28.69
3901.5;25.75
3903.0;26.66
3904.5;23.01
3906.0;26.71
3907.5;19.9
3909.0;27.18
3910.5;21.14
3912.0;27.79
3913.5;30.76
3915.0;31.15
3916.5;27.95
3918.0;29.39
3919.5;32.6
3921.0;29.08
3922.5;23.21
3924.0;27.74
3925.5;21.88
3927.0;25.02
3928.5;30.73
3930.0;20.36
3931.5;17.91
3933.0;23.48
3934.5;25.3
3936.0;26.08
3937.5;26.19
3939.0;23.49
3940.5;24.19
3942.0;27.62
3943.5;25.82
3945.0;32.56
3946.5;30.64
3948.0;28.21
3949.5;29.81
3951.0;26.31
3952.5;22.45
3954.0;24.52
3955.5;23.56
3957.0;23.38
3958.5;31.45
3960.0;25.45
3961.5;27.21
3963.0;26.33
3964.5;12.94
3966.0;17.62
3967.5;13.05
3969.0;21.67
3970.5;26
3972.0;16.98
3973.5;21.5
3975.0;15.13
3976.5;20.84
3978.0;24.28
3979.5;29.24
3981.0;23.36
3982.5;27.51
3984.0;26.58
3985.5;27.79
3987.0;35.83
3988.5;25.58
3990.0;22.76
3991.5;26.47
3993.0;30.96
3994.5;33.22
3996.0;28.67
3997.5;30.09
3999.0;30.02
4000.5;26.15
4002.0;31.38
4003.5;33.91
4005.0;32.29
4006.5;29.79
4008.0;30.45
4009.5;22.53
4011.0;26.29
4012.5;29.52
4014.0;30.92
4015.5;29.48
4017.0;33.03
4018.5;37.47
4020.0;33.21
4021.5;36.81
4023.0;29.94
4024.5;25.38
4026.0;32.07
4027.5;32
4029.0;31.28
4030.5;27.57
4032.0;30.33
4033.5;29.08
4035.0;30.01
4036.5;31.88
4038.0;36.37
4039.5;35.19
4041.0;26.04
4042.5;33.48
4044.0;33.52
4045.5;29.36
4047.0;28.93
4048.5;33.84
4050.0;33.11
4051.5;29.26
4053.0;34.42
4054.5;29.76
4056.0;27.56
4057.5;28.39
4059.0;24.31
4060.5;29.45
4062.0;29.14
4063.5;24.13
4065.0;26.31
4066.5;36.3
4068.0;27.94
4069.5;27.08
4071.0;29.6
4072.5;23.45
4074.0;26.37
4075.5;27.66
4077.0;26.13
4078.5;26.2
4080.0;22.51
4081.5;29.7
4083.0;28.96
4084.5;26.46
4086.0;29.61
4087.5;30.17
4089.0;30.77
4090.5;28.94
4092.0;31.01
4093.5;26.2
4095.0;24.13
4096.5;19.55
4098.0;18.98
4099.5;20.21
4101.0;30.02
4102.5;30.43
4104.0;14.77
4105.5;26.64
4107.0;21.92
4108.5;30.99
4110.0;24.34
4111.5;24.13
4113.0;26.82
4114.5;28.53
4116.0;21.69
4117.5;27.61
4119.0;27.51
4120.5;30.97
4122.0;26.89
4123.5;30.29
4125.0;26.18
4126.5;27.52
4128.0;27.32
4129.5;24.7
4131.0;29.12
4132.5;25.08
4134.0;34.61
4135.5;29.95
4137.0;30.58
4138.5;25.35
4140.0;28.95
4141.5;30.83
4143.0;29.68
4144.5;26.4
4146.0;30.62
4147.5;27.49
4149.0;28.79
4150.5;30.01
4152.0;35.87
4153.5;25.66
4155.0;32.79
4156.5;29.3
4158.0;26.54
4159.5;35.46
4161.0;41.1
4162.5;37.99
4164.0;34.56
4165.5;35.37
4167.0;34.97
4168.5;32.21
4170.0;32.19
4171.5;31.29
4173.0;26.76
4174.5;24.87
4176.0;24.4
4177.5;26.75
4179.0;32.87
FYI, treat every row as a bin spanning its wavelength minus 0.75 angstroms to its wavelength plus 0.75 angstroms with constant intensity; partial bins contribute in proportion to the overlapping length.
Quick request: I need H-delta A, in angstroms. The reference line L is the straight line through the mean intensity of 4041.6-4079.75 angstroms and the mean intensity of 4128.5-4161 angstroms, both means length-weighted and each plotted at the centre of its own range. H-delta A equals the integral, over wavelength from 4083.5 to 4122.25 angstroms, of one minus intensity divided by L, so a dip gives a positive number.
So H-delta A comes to 4.2 angstroms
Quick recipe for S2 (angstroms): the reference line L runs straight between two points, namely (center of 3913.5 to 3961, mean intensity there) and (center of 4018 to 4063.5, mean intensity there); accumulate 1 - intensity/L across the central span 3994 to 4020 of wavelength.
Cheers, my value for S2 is -0.9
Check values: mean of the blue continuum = 26.4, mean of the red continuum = 30.8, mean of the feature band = 30.4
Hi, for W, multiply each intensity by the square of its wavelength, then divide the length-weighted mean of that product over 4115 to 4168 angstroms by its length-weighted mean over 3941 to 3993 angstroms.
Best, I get 1.32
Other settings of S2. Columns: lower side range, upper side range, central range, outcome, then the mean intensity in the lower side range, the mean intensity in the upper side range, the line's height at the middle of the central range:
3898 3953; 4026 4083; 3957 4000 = 4.2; 26.3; 29.4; 27.6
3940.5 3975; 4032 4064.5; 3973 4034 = -3.4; 24.1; 30.3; 27.3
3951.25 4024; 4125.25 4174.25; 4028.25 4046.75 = -2.1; 26.8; 30.5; 27.9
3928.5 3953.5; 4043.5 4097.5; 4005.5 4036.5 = -3.5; 25.8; 28.3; 27.3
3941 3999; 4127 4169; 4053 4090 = 0.6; 25.4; 30.7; 28.4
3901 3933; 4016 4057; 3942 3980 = 5.4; 25.9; 31.5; 28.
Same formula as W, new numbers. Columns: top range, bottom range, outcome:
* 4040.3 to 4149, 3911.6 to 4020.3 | 1.11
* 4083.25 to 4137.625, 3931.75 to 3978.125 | 1.21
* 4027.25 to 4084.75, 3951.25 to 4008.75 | 1.18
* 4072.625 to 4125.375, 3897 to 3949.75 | 1.09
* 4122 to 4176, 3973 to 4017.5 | 1.17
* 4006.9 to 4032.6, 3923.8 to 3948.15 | 1.24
